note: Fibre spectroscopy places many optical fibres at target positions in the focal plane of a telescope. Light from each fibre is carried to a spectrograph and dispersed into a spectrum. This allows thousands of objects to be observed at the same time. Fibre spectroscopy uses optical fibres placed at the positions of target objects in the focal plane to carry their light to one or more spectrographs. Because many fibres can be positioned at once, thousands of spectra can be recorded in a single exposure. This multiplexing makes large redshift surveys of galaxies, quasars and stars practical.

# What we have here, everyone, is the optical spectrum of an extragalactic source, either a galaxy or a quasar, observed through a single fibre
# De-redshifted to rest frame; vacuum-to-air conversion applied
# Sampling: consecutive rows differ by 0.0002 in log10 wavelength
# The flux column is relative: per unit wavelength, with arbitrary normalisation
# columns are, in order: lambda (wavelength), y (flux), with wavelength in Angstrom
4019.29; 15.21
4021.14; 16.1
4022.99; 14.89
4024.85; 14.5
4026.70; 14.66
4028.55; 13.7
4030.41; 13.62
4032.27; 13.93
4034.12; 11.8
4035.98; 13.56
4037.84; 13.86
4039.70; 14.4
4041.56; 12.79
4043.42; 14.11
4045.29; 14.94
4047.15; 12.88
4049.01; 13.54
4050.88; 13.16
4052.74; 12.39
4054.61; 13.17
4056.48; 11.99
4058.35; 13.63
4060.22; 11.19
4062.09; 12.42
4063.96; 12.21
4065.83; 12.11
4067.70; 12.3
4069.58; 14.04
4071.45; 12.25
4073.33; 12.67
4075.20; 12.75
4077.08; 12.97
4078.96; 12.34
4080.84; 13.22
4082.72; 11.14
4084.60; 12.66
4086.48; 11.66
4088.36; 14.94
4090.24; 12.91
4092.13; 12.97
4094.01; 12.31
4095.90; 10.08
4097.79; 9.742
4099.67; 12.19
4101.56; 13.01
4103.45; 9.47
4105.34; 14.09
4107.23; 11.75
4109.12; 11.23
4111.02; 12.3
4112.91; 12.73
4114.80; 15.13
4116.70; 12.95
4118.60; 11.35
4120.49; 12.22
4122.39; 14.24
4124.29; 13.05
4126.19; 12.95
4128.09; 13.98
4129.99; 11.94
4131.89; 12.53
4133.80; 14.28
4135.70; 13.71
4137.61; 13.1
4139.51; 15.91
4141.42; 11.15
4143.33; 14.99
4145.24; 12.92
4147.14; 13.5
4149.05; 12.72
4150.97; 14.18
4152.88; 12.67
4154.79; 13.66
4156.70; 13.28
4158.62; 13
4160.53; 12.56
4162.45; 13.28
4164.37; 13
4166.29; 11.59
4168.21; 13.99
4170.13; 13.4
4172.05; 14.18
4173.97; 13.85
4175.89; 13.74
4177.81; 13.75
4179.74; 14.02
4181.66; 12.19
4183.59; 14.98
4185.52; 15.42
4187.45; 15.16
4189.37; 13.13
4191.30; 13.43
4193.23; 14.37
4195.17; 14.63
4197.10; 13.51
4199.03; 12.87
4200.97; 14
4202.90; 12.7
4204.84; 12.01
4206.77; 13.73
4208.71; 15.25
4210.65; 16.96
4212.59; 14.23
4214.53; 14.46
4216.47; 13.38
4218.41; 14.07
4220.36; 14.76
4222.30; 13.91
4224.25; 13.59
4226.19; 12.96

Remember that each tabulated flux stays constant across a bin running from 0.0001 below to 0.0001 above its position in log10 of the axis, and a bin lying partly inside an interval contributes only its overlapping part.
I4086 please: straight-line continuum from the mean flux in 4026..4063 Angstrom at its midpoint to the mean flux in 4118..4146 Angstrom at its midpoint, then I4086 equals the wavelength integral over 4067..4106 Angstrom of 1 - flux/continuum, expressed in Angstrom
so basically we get 2.67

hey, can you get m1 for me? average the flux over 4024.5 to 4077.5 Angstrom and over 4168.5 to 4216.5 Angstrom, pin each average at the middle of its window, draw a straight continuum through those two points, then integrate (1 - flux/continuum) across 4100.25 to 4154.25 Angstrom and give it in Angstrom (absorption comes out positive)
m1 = 2.4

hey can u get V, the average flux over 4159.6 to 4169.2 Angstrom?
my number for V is 12.9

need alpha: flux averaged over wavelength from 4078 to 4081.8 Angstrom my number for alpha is 12.8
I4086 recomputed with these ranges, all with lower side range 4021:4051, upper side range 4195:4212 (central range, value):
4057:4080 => 2.2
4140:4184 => 1.8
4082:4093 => 0.9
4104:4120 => 1.5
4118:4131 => 1.0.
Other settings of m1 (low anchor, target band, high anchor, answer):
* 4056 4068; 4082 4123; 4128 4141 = 2.1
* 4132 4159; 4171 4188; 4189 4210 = -0.6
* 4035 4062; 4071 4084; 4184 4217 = 0.9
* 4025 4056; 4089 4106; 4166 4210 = 2.2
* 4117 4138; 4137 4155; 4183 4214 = -0.2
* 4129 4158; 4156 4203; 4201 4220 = 0.5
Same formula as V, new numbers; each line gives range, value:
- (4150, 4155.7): 13.5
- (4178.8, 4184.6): 13.7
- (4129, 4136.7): 13.1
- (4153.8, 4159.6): 13.3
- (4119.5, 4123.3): 13.2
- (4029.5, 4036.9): 13.2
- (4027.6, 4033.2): 13.8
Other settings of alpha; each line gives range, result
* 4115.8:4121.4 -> 12.2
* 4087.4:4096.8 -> 12.7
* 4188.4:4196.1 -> 13.9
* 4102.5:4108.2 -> 11.8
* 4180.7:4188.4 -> 14.4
